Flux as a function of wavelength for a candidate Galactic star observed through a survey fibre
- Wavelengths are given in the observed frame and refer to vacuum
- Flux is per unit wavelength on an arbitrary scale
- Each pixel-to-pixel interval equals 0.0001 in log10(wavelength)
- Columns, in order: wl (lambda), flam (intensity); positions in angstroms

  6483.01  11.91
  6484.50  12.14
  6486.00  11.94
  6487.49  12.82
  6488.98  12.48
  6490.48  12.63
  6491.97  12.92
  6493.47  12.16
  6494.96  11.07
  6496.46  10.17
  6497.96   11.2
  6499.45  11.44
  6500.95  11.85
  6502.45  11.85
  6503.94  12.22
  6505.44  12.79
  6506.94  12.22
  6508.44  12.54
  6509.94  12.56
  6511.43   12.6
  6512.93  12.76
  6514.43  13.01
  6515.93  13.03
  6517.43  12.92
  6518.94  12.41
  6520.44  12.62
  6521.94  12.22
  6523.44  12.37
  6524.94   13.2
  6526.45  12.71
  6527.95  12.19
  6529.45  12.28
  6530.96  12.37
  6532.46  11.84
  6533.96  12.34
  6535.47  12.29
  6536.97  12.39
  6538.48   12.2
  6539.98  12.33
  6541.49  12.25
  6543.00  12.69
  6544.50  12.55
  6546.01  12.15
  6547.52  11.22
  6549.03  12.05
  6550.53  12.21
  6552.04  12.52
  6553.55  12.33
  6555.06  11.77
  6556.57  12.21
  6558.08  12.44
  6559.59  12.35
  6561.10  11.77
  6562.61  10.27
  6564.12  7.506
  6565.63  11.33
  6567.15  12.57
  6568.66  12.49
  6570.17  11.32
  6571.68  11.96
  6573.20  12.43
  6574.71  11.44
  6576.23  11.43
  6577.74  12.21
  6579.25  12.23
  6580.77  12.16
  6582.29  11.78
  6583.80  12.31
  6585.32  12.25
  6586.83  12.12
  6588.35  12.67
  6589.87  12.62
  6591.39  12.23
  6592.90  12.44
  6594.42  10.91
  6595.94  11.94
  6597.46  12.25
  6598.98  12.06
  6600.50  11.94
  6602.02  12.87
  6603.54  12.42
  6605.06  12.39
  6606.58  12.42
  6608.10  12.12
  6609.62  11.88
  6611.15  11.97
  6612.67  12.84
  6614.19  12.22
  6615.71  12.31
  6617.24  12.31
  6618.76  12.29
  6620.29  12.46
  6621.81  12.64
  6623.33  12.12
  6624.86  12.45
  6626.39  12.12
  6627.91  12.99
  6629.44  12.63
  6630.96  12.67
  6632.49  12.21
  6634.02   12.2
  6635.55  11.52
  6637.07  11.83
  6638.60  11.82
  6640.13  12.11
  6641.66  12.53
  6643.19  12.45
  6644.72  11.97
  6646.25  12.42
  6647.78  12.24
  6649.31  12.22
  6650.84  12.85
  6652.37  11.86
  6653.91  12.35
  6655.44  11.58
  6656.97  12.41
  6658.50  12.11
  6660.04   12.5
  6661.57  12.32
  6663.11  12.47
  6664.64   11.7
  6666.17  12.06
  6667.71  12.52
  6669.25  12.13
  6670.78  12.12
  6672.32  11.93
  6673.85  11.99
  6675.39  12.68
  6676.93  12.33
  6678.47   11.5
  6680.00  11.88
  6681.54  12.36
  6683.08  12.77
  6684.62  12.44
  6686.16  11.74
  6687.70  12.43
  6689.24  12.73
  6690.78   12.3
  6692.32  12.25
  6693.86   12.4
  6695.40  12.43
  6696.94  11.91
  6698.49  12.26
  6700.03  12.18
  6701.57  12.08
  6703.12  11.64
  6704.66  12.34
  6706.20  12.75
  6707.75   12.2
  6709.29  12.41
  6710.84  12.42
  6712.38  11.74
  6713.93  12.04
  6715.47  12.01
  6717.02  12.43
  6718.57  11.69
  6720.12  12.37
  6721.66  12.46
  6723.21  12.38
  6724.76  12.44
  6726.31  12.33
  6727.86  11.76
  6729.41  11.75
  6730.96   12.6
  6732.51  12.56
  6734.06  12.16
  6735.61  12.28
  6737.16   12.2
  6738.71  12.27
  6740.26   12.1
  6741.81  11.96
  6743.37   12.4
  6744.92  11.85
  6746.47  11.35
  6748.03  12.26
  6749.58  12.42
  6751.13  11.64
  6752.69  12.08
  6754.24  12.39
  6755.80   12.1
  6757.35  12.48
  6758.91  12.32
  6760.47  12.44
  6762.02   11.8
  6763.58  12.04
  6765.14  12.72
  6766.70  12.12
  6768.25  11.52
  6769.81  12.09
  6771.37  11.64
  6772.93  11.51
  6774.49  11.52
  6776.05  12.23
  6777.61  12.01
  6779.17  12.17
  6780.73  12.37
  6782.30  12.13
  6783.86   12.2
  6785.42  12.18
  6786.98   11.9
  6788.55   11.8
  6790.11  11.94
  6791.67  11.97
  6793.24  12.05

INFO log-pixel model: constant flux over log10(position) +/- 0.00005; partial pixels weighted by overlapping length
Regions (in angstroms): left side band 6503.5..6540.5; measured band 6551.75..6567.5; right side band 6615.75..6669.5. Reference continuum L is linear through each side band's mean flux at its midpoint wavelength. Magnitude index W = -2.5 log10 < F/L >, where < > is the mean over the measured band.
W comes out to 0.08 mag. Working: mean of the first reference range 12.5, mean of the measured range 11.5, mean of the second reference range 12.3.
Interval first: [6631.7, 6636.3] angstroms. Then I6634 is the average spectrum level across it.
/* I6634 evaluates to 12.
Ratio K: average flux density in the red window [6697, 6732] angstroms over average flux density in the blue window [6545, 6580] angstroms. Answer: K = 1.04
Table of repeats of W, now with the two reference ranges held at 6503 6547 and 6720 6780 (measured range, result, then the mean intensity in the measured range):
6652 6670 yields 0.01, 12.2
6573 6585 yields 0.04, 12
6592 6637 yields 0.01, 12.3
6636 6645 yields 0.02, 12.1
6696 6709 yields 0.00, 12.2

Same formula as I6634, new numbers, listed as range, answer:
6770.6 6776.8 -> 11.7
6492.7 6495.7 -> 11.6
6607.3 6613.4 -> 12.2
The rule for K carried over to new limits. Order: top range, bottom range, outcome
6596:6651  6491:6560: 1.00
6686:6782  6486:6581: 1.00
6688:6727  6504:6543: 0.98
